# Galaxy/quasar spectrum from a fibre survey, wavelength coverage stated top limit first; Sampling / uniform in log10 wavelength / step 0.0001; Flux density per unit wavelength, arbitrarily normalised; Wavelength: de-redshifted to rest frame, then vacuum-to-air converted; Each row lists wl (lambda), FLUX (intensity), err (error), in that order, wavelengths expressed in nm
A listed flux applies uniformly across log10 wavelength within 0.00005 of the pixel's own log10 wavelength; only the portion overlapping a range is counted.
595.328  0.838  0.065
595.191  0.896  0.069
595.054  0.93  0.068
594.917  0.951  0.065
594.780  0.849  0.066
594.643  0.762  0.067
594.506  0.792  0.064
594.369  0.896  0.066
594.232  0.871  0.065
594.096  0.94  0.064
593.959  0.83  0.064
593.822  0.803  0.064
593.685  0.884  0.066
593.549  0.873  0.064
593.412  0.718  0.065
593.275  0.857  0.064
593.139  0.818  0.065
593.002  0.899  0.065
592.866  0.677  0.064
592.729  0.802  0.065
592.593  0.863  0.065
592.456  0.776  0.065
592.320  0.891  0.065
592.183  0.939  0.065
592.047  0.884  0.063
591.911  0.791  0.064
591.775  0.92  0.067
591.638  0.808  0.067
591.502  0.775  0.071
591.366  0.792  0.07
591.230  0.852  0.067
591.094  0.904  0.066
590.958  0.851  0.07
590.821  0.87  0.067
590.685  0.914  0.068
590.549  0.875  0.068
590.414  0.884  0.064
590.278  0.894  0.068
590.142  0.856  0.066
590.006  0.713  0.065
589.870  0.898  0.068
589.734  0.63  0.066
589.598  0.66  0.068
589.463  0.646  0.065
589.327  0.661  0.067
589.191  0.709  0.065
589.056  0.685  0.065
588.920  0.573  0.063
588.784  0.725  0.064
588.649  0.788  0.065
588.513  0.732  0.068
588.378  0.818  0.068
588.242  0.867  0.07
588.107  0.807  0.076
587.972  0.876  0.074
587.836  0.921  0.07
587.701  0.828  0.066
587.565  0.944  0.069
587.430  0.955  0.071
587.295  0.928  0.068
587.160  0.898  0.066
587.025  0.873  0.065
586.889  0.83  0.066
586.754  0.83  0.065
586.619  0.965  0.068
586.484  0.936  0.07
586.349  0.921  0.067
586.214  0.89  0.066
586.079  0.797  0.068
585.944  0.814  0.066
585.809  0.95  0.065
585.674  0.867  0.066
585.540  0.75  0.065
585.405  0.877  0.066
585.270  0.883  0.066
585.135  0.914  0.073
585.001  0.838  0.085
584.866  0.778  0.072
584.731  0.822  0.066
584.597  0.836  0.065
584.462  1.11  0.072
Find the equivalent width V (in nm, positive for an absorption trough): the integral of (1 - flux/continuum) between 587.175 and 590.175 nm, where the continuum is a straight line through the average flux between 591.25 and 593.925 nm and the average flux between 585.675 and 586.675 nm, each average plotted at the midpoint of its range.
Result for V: 0.30 nm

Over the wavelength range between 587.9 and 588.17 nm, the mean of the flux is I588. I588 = 0.842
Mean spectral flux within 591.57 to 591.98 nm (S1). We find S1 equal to 0.84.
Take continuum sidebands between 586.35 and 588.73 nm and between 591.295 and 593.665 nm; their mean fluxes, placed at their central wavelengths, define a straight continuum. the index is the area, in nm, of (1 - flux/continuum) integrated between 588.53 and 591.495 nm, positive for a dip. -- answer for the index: 0.246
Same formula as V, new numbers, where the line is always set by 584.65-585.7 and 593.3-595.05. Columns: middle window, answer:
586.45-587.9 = -0.10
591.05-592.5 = 0.00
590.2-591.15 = -0.04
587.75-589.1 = 0.10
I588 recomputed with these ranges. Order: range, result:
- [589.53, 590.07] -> 0.725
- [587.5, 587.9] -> 0.896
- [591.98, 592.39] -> 0.904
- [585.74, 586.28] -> 0.862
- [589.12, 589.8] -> 0.662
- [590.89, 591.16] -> 0.878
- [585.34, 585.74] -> 0.832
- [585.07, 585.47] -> 0.89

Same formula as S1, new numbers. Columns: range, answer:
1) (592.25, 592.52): 0.834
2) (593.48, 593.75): 0.879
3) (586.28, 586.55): 0.928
